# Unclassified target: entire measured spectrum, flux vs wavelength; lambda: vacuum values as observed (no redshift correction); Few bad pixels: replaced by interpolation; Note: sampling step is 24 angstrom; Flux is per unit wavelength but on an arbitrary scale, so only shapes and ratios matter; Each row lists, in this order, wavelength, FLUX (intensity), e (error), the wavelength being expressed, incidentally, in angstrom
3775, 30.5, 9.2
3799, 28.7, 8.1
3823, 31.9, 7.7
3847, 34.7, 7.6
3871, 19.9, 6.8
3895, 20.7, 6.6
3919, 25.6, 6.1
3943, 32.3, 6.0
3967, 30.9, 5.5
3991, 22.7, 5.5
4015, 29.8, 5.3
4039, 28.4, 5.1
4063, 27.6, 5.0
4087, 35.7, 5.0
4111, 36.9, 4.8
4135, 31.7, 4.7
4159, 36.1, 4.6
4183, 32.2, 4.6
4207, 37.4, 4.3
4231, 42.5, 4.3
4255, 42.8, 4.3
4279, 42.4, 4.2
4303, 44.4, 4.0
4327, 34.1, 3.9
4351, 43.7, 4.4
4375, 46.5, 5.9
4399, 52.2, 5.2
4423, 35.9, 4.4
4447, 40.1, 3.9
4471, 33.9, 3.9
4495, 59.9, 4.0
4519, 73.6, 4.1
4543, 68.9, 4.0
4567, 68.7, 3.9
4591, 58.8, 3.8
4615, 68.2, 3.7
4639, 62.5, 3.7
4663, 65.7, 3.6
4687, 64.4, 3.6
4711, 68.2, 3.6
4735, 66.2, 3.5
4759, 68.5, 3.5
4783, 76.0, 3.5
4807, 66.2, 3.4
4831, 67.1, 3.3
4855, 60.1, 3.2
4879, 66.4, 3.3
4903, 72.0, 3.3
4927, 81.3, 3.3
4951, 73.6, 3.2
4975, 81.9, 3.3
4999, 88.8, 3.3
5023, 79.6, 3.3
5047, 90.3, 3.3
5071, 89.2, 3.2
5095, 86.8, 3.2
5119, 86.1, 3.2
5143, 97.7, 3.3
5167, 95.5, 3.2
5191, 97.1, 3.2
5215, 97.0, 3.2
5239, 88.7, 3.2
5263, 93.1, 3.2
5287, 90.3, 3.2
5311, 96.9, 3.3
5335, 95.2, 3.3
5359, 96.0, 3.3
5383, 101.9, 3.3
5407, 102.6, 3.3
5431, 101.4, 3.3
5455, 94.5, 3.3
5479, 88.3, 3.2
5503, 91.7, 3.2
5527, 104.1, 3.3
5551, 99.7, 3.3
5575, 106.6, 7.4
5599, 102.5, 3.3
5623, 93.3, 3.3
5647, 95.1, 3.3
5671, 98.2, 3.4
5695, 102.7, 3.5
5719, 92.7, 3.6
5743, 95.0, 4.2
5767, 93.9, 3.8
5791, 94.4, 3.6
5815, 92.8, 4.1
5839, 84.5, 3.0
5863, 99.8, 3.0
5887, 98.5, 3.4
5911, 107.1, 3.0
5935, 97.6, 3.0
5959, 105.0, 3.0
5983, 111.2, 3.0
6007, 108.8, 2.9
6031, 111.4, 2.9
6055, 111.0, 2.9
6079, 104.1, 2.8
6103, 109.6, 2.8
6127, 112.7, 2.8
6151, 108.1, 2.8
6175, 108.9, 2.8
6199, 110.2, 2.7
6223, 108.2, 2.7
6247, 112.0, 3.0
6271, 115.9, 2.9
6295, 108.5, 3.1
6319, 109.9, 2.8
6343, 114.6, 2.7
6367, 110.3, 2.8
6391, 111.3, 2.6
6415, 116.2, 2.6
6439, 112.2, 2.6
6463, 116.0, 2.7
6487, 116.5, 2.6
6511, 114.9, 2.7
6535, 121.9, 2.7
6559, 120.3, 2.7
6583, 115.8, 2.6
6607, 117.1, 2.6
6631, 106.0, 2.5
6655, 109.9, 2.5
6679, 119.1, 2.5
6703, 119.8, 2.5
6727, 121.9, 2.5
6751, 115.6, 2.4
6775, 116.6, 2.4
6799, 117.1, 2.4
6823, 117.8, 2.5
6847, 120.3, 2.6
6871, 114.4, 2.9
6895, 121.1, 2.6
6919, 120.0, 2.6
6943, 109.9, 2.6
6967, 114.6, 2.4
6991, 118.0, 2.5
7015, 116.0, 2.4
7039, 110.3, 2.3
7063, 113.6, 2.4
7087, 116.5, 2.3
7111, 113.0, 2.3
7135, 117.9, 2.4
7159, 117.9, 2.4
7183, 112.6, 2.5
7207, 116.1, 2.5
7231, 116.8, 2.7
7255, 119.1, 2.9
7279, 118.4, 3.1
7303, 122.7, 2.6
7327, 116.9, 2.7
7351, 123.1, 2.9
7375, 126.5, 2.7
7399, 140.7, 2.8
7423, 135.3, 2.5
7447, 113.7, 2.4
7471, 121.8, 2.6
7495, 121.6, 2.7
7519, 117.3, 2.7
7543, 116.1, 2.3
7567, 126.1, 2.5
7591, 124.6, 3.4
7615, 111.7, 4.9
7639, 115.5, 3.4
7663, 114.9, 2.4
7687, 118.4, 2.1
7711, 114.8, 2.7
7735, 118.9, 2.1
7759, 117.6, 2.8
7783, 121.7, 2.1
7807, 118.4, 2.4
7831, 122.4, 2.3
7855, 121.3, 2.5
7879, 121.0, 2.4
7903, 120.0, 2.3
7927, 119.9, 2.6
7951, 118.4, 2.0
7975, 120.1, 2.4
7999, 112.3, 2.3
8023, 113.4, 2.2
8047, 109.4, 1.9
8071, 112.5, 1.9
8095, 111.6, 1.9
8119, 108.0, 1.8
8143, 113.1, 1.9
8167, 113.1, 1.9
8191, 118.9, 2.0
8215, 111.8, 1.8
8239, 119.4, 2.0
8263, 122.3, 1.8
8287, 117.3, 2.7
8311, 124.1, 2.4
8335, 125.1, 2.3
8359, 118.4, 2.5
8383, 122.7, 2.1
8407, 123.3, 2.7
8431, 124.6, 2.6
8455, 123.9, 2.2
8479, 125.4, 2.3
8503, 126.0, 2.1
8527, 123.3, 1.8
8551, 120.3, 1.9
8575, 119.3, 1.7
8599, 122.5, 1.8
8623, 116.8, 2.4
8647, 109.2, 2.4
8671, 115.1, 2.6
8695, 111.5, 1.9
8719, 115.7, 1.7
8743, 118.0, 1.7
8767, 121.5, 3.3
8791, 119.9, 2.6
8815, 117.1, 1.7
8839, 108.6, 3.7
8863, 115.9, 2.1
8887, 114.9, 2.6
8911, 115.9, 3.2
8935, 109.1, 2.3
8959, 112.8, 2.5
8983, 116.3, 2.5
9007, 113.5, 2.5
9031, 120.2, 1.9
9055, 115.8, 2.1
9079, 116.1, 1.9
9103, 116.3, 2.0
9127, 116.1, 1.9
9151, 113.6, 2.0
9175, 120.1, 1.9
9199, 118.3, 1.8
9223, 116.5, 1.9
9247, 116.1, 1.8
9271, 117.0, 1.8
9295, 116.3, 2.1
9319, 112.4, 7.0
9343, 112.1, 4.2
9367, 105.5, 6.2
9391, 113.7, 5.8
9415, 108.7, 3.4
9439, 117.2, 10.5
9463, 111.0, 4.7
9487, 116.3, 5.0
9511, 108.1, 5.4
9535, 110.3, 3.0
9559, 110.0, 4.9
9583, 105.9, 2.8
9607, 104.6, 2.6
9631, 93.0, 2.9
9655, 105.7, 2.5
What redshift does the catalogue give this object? 0.13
